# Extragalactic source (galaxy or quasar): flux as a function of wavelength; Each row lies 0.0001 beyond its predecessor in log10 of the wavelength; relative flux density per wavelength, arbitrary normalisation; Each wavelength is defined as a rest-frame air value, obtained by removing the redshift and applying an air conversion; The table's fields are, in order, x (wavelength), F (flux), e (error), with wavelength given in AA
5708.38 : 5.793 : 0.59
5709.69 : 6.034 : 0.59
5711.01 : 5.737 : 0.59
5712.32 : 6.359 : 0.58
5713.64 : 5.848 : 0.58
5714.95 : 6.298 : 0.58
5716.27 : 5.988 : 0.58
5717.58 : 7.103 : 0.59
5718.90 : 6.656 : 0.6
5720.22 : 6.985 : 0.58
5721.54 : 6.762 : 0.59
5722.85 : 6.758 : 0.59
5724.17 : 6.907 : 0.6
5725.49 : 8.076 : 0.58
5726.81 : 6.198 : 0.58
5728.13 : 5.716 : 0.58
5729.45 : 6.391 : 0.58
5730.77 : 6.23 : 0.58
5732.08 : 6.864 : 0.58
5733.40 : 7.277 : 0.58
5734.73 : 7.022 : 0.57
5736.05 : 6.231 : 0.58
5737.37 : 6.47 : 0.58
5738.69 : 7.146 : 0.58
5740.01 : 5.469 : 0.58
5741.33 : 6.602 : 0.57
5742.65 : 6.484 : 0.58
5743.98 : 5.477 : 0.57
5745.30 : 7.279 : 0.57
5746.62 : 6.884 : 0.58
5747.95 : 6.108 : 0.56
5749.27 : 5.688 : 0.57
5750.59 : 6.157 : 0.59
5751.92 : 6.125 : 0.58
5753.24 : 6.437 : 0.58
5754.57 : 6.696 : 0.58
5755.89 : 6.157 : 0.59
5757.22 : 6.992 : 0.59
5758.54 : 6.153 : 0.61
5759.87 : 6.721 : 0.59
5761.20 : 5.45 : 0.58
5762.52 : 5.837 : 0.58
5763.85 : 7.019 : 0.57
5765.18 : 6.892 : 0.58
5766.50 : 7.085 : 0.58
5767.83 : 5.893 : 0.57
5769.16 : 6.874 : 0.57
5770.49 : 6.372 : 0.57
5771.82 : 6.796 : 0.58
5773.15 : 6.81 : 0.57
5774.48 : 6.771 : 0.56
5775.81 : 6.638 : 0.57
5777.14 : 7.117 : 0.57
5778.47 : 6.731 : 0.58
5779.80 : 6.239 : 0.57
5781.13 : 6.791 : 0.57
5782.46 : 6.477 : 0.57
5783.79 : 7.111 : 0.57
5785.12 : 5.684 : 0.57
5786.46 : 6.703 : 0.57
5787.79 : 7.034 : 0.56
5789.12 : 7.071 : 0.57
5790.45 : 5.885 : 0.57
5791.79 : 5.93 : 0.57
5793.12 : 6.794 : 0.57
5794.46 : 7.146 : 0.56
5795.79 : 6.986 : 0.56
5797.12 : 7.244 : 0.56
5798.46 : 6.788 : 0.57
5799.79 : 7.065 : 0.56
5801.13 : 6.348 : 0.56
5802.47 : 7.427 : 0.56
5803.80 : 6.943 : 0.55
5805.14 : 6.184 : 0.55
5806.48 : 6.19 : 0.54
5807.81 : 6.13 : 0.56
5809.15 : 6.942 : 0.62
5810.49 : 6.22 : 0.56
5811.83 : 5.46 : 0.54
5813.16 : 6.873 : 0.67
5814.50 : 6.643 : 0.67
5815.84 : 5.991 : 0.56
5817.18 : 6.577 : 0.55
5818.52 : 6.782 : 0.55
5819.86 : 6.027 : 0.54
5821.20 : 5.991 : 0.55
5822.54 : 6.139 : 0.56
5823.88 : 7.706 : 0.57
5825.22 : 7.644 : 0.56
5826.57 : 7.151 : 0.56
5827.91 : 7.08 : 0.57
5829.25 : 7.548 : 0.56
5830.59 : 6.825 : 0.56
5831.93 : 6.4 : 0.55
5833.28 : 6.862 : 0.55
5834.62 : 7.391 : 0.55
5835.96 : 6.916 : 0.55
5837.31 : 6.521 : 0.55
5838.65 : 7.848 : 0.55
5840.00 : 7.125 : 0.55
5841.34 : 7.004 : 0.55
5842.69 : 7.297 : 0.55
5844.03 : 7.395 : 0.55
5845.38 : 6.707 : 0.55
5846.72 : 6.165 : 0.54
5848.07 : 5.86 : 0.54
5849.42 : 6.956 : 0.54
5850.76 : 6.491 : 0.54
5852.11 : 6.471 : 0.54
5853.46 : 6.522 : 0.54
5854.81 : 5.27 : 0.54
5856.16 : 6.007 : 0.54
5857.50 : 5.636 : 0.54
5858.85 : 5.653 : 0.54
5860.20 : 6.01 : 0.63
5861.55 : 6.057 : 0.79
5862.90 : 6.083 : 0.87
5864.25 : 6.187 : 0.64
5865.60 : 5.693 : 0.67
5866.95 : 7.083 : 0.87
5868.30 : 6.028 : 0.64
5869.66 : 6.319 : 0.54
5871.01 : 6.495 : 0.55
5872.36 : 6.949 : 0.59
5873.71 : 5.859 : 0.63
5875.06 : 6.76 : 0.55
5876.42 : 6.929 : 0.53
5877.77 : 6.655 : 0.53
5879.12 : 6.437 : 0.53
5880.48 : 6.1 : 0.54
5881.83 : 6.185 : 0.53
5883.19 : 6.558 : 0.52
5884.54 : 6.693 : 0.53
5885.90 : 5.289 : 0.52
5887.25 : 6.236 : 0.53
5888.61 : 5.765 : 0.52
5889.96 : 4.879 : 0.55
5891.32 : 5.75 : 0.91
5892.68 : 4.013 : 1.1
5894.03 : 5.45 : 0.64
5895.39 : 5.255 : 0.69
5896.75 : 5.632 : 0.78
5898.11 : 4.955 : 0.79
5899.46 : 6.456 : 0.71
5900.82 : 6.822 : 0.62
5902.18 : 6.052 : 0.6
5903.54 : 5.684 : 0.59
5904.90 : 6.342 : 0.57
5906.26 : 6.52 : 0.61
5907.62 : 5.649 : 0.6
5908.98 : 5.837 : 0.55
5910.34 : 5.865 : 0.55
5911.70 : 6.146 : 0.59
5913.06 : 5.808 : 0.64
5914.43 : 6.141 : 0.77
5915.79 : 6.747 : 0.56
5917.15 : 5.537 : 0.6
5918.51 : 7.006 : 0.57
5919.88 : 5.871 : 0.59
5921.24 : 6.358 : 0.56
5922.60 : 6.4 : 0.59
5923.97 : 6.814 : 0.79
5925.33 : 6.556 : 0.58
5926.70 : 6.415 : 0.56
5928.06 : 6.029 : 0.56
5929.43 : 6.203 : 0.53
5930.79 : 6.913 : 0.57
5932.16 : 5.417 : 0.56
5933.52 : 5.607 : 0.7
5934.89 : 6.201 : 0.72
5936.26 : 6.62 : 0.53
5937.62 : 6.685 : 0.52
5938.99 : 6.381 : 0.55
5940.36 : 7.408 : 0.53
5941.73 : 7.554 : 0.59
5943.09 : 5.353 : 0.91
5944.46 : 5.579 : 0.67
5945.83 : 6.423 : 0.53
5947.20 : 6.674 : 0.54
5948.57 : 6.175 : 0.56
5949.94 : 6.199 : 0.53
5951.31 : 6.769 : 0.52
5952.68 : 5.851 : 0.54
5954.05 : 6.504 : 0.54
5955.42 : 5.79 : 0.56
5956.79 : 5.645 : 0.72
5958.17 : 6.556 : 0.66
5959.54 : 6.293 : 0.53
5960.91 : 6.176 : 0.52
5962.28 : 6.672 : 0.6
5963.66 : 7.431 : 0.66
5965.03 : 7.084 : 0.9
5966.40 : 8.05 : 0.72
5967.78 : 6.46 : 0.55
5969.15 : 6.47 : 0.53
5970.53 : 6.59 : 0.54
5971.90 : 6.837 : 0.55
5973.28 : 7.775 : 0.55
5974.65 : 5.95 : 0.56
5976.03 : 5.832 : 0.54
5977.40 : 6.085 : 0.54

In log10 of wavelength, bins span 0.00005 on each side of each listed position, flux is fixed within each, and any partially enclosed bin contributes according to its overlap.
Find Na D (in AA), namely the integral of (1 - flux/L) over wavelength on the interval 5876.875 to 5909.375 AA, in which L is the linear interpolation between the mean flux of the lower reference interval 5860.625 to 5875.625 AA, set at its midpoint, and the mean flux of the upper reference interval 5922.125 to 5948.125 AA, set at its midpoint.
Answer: 2.3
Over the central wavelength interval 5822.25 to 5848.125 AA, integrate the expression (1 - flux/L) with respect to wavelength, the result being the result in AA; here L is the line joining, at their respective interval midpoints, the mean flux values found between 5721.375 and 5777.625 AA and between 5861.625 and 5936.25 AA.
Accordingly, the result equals -3.0 AA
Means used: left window 6.53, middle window 7.02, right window 6.11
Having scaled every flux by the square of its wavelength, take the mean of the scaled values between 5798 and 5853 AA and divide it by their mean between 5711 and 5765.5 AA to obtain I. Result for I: 1.07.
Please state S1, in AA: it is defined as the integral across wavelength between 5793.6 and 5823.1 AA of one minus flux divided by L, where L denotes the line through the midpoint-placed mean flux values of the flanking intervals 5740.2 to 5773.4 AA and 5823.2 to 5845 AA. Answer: 1.53 AA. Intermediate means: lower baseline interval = 6.42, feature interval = 6.55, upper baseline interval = 7.16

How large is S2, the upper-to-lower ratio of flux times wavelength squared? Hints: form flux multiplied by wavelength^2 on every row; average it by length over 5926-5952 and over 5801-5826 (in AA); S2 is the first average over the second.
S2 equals 1.01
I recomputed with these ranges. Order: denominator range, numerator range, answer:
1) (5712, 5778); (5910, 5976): 1.05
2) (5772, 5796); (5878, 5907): 0.92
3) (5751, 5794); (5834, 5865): 1.02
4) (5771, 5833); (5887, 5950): 0.95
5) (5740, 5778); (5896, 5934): 1.00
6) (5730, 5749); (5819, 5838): 1.09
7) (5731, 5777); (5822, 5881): 1.05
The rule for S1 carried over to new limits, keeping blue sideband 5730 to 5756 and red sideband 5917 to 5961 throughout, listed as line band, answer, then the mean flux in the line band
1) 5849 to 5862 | 0.6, 6.09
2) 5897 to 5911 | 0.7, 6.01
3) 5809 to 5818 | 0.1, 6.36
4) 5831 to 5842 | -1.1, 7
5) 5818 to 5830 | -1.0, 6.9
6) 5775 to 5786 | -0.3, 6.6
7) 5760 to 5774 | -0.2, 6.51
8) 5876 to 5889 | 0.1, 6.28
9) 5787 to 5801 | -0.8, 6.78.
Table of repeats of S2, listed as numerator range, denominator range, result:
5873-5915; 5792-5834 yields 0.91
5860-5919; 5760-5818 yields 0.95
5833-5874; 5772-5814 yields 1.00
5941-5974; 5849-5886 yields 1.07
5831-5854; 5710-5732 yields 1.09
